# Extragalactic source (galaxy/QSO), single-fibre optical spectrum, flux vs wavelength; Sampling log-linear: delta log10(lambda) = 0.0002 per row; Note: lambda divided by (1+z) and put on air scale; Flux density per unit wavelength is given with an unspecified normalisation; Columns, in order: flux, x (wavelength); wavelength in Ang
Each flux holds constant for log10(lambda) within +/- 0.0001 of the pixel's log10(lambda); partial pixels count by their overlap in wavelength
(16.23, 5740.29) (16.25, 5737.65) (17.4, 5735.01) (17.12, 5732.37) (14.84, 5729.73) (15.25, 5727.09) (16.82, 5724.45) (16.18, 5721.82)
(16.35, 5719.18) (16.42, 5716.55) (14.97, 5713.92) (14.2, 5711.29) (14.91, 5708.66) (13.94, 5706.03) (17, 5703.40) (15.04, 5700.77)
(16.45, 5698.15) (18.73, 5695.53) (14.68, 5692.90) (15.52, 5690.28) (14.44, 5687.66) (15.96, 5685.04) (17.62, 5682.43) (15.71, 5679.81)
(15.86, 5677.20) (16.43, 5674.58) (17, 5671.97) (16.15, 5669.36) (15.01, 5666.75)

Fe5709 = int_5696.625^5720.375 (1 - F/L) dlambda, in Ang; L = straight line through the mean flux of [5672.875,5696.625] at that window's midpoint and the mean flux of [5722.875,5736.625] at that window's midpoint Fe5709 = 1.0 Ang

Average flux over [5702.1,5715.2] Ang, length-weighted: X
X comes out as 15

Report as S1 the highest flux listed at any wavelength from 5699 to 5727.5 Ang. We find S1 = 17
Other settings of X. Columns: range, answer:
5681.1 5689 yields 16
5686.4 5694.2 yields 14.9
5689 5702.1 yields 16.1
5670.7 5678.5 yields 16.4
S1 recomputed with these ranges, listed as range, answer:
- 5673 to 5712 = 18.73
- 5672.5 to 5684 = 17.62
